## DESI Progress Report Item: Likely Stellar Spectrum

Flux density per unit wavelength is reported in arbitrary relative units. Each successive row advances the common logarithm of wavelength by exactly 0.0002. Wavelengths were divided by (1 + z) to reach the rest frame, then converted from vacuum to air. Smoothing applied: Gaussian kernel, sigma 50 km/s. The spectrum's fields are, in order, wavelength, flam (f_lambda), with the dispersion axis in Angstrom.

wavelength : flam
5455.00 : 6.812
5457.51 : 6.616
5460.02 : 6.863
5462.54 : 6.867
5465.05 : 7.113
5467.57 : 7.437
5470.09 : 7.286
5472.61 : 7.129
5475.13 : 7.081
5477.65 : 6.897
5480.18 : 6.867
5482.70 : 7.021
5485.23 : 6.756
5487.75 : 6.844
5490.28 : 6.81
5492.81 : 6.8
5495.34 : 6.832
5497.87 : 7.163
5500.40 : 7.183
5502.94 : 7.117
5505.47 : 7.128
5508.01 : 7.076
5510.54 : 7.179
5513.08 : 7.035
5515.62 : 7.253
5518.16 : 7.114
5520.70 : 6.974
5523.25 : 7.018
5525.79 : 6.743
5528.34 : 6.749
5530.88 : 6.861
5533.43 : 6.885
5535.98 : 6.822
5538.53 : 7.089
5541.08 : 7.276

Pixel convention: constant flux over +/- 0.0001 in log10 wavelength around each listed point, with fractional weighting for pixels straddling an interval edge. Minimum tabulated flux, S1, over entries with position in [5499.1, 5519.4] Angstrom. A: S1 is 7.035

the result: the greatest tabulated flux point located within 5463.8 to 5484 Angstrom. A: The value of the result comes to 7.437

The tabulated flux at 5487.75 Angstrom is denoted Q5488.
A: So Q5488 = 6.844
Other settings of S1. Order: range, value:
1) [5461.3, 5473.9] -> 6.867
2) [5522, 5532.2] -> 6.743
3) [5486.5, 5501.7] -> 6.8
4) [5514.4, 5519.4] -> 7.114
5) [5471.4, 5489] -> 6.756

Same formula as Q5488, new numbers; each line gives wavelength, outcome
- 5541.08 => 7.276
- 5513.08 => 7.035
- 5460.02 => 6.863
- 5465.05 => 7.113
